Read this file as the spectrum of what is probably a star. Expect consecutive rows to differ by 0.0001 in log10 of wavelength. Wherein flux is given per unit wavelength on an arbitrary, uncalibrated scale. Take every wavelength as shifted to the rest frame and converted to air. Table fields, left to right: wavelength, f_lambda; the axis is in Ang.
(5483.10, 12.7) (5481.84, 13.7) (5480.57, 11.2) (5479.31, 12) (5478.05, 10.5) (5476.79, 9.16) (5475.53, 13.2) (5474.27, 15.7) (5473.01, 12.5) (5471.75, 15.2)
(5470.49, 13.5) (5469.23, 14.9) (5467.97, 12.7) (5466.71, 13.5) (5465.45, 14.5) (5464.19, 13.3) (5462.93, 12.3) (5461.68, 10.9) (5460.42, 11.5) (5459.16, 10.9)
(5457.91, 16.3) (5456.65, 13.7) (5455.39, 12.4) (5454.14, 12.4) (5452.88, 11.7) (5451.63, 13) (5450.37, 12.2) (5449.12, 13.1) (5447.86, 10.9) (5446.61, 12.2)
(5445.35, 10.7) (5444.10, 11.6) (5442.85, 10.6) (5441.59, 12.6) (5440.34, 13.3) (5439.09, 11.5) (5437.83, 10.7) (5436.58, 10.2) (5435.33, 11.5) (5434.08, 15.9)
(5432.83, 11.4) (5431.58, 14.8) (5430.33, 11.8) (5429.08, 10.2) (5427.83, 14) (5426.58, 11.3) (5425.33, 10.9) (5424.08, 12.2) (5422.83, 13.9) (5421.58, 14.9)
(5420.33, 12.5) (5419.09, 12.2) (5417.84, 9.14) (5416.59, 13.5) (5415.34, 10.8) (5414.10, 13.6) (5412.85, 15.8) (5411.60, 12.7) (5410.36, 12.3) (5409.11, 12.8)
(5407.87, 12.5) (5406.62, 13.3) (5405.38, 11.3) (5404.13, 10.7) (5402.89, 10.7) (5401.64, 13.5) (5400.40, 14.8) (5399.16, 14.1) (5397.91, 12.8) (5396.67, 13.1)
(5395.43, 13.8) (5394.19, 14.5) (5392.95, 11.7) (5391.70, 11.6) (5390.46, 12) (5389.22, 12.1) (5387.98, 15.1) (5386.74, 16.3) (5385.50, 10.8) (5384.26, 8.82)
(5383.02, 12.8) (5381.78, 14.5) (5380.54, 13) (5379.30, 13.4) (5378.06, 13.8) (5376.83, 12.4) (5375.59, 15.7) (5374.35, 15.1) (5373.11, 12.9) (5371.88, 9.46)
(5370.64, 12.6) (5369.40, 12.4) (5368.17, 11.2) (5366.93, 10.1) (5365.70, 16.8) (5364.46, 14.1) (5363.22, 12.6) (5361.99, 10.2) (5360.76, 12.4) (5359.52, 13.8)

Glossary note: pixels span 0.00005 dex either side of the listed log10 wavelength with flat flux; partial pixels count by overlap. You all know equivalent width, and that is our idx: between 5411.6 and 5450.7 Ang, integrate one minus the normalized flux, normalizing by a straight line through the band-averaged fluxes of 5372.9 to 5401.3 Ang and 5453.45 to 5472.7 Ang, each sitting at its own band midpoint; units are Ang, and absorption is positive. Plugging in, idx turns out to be 2.8 Ang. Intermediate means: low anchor 13.3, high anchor 13.2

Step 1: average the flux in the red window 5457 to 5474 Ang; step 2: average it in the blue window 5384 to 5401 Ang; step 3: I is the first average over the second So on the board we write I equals 1.02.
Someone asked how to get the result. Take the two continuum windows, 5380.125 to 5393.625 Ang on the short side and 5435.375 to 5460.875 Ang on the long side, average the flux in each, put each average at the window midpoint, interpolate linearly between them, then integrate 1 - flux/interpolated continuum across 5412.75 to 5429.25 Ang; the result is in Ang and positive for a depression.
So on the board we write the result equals -0.20 Ang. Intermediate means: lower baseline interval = 12.6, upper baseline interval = 12.1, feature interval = 12.5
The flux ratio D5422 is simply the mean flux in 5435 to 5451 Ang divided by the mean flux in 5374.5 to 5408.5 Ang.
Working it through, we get 0.9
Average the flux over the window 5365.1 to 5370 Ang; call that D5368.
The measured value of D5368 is 12.6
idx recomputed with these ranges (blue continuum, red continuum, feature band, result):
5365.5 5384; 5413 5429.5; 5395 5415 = -0.62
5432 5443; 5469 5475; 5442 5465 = 1.55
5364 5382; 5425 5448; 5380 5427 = -0.55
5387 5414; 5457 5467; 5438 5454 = 1.23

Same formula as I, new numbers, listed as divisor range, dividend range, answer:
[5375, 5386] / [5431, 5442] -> 0.97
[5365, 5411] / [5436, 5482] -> 0.97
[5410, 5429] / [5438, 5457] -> 0.96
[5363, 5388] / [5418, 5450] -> 0.93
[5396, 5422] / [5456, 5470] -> 1.03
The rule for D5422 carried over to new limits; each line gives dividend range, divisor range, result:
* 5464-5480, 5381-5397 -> 1.02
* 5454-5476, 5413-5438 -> 1.08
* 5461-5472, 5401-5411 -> 1.10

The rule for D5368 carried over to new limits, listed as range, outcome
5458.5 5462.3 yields 11.2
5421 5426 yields 12.9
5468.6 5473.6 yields 14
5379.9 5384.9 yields 12.3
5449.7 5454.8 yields 12.3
